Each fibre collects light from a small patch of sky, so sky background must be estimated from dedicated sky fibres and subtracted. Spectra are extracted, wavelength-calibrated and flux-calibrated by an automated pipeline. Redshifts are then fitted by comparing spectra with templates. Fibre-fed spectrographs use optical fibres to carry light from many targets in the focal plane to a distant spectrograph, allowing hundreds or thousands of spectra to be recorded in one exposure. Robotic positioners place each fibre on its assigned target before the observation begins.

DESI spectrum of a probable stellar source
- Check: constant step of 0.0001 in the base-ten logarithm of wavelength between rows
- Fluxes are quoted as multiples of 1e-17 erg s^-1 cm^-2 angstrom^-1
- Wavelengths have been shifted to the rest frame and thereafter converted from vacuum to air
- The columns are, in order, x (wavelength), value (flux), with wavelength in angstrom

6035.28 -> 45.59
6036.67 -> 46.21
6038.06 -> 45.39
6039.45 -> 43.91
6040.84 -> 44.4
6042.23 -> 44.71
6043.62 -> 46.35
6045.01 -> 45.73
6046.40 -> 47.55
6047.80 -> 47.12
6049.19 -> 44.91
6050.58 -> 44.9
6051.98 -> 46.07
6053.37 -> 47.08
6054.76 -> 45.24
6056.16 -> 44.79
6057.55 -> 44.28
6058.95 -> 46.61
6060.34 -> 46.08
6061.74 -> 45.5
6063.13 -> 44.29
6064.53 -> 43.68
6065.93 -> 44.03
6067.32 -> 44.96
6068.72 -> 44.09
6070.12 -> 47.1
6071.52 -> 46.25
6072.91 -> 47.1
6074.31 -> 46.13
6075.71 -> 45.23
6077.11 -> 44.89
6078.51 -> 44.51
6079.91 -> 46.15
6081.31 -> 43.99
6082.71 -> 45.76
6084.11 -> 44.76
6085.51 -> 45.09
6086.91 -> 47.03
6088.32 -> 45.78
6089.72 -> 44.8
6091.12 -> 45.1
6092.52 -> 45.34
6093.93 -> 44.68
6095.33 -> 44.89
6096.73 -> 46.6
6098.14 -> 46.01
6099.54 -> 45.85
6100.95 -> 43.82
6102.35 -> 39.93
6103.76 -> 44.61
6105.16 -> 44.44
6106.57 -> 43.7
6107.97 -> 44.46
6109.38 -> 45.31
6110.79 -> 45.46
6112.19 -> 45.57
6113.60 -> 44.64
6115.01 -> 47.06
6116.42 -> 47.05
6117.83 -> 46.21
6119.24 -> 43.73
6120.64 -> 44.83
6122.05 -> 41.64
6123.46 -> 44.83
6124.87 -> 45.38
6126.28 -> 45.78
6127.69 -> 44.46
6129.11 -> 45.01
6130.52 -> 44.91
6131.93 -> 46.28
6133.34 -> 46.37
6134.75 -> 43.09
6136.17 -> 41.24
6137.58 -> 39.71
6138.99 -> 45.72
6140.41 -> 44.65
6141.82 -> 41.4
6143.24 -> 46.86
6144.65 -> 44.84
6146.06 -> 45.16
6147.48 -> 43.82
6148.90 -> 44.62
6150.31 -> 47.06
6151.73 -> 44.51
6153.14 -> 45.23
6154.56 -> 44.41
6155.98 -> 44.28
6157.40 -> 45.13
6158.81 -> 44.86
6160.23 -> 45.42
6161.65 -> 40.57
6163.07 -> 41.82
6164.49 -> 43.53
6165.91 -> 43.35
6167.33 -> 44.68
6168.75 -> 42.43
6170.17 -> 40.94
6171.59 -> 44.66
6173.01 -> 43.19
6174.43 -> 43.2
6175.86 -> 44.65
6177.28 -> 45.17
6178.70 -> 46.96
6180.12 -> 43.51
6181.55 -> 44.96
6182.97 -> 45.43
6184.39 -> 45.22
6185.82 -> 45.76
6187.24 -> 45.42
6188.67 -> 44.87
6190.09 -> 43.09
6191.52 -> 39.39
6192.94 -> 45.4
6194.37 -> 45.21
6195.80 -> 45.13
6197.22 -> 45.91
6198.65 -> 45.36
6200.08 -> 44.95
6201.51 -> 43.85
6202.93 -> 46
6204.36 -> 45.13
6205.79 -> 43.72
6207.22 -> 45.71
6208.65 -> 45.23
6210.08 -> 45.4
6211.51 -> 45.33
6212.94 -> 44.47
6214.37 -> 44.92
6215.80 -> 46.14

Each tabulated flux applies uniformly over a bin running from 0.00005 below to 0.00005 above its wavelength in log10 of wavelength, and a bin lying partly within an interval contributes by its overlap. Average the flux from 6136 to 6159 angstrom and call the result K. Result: 44.4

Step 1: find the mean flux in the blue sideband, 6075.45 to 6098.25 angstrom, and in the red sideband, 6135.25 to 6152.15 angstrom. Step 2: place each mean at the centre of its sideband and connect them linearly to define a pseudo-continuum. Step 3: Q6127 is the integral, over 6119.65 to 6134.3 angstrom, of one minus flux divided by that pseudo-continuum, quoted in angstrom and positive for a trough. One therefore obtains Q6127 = -0.1 angstrom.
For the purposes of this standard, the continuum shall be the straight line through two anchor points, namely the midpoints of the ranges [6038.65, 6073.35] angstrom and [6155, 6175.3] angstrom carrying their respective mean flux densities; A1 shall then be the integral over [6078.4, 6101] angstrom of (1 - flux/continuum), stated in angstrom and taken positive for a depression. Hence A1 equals -0.3 angstrom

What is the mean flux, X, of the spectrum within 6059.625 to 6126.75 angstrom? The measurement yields 45.1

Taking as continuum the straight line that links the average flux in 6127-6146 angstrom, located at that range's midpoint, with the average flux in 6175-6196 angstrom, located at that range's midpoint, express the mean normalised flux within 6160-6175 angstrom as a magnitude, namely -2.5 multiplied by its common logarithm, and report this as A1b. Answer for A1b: 0.04 mag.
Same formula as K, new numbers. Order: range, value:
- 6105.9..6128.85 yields 45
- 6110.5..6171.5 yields 44.4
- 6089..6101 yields 45.3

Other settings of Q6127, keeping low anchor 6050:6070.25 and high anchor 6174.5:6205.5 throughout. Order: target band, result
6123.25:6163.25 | 0.4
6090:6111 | 0.2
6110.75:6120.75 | -0.1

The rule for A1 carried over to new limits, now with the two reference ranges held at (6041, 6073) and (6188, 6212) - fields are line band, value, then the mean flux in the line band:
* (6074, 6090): 0.0 angstrom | 45.3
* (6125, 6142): 0.3 angstrom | 44.2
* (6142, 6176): 0.6 angstrom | 44.1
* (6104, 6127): 0.1 angstrom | 45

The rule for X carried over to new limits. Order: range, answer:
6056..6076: 45.4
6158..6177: 43.4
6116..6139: 44.4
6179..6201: 44.7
